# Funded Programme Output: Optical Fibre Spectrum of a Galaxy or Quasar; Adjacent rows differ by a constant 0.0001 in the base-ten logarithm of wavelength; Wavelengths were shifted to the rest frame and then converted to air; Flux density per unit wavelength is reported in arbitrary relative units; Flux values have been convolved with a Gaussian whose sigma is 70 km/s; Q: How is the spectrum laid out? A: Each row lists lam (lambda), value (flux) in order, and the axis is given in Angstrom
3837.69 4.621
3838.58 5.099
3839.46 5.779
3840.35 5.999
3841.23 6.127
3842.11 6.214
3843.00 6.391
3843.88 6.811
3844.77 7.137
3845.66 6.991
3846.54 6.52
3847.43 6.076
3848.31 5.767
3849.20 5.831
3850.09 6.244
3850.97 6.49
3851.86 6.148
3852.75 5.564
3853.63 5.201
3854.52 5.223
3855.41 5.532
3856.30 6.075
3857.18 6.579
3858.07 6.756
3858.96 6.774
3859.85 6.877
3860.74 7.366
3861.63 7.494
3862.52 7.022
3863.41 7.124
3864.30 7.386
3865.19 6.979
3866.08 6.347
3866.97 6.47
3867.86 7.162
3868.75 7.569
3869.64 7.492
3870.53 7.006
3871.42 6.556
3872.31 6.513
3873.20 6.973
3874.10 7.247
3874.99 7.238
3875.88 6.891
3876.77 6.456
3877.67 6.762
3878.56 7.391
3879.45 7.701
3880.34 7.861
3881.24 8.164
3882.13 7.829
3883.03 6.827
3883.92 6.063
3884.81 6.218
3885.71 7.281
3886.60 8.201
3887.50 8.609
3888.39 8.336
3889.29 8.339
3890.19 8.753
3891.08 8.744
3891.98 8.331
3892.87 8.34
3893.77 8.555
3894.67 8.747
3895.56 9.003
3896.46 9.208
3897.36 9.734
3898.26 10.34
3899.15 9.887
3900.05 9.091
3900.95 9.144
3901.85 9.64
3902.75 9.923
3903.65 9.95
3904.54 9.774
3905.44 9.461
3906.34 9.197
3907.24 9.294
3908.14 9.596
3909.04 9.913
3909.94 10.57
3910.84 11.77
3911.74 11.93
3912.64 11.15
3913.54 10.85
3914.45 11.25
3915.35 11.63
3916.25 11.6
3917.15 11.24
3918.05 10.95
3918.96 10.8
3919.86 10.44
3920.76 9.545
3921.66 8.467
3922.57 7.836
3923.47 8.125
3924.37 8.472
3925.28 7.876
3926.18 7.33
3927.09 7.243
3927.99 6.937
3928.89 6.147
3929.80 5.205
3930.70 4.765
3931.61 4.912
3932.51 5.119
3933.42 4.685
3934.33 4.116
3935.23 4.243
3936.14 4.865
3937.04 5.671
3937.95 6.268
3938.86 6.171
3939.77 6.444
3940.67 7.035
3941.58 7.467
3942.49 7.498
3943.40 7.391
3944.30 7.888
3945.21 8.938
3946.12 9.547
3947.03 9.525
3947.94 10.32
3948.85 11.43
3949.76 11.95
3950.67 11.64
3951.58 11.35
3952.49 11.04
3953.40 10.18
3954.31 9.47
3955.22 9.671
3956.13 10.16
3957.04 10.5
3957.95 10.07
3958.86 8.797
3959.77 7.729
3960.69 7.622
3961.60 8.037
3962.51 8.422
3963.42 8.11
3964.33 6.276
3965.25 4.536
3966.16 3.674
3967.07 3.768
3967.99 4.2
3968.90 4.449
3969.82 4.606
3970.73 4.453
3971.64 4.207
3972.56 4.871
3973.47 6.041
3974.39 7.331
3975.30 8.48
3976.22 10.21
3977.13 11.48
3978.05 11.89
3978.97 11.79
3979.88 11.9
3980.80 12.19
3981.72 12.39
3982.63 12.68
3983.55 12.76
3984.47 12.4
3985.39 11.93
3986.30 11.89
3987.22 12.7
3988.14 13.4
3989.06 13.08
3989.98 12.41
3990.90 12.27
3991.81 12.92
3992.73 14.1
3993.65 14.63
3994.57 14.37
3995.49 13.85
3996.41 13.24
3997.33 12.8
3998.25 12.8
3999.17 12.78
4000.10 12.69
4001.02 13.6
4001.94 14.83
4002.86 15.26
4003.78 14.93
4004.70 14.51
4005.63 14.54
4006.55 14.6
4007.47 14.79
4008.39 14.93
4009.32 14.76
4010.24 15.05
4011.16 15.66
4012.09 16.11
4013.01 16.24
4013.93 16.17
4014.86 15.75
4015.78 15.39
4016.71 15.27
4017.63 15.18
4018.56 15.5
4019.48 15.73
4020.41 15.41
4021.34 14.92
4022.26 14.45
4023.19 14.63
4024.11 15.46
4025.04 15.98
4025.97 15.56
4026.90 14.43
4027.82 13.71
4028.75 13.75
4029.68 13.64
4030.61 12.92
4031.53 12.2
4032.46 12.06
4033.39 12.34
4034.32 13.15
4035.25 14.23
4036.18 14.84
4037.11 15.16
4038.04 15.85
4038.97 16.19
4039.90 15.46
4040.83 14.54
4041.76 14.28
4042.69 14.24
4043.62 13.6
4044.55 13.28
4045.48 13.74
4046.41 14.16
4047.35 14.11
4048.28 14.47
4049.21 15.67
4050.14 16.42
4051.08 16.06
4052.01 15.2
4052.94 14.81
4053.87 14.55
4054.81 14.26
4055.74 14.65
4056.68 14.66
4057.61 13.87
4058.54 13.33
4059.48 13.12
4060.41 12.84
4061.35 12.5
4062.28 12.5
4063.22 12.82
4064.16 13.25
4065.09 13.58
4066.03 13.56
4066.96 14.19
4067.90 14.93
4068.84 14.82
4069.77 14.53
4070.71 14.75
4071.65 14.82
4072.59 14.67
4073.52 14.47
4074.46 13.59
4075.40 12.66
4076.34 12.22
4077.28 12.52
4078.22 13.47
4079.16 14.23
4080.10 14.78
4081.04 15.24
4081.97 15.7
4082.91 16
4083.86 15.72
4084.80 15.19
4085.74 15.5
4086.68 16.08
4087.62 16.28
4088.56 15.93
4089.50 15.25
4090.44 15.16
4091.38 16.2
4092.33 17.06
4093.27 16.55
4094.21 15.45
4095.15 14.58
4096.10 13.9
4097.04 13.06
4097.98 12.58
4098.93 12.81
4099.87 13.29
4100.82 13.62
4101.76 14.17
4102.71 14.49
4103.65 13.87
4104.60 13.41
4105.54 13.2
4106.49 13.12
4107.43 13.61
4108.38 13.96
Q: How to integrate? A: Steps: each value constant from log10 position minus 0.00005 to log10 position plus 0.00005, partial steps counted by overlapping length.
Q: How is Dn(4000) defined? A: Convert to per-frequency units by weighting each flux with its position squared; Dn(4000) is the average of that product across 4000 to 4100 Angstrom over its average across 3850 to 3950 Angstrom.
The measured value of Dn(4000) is 1.97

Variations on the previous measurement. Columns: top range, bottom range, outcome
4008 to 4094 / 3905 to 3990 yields 1.75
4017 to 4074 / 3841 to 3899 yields 2.18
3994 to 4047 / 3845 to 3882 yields 2.33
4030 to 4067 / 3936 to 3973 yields 1.91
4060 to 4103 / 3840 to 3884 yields 2.39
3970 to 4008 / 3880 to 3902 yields 1.50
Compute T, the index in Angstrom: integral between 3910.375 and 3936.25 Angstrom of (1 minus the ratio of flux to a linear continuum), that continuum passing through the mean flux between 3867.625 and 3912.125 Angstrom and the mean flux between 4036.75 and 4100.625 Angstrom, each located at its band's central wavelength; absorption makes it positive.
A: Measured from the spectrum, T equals 3.23 Angstrom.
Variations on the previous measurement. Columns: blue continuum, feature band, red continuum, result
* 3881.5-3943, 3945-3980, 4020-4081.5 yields 6.8 Angstrom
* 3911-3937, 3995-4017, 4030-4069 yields -4.7 Angstrom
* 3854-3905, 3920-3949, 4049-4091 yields 7.7 Angstrom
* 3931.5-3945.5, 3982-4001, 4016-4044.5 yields -3.5 Angstrom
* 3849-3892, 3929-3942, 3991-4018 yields 6.3 Angstrom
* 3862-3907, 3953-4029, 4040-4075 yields 0.6 Angstrom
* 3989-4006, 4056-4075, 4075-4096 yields 1.2 Angstrom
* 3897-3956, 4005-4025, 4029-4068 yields -4.2 Angstrom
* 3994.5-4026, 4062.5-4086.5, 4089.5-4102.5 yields 0.5 Angstrom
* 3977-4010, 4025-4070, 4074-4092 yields 0.3 Angstrom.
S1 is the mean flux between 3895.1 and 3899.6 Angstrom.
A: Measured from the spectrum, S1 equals 9.64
